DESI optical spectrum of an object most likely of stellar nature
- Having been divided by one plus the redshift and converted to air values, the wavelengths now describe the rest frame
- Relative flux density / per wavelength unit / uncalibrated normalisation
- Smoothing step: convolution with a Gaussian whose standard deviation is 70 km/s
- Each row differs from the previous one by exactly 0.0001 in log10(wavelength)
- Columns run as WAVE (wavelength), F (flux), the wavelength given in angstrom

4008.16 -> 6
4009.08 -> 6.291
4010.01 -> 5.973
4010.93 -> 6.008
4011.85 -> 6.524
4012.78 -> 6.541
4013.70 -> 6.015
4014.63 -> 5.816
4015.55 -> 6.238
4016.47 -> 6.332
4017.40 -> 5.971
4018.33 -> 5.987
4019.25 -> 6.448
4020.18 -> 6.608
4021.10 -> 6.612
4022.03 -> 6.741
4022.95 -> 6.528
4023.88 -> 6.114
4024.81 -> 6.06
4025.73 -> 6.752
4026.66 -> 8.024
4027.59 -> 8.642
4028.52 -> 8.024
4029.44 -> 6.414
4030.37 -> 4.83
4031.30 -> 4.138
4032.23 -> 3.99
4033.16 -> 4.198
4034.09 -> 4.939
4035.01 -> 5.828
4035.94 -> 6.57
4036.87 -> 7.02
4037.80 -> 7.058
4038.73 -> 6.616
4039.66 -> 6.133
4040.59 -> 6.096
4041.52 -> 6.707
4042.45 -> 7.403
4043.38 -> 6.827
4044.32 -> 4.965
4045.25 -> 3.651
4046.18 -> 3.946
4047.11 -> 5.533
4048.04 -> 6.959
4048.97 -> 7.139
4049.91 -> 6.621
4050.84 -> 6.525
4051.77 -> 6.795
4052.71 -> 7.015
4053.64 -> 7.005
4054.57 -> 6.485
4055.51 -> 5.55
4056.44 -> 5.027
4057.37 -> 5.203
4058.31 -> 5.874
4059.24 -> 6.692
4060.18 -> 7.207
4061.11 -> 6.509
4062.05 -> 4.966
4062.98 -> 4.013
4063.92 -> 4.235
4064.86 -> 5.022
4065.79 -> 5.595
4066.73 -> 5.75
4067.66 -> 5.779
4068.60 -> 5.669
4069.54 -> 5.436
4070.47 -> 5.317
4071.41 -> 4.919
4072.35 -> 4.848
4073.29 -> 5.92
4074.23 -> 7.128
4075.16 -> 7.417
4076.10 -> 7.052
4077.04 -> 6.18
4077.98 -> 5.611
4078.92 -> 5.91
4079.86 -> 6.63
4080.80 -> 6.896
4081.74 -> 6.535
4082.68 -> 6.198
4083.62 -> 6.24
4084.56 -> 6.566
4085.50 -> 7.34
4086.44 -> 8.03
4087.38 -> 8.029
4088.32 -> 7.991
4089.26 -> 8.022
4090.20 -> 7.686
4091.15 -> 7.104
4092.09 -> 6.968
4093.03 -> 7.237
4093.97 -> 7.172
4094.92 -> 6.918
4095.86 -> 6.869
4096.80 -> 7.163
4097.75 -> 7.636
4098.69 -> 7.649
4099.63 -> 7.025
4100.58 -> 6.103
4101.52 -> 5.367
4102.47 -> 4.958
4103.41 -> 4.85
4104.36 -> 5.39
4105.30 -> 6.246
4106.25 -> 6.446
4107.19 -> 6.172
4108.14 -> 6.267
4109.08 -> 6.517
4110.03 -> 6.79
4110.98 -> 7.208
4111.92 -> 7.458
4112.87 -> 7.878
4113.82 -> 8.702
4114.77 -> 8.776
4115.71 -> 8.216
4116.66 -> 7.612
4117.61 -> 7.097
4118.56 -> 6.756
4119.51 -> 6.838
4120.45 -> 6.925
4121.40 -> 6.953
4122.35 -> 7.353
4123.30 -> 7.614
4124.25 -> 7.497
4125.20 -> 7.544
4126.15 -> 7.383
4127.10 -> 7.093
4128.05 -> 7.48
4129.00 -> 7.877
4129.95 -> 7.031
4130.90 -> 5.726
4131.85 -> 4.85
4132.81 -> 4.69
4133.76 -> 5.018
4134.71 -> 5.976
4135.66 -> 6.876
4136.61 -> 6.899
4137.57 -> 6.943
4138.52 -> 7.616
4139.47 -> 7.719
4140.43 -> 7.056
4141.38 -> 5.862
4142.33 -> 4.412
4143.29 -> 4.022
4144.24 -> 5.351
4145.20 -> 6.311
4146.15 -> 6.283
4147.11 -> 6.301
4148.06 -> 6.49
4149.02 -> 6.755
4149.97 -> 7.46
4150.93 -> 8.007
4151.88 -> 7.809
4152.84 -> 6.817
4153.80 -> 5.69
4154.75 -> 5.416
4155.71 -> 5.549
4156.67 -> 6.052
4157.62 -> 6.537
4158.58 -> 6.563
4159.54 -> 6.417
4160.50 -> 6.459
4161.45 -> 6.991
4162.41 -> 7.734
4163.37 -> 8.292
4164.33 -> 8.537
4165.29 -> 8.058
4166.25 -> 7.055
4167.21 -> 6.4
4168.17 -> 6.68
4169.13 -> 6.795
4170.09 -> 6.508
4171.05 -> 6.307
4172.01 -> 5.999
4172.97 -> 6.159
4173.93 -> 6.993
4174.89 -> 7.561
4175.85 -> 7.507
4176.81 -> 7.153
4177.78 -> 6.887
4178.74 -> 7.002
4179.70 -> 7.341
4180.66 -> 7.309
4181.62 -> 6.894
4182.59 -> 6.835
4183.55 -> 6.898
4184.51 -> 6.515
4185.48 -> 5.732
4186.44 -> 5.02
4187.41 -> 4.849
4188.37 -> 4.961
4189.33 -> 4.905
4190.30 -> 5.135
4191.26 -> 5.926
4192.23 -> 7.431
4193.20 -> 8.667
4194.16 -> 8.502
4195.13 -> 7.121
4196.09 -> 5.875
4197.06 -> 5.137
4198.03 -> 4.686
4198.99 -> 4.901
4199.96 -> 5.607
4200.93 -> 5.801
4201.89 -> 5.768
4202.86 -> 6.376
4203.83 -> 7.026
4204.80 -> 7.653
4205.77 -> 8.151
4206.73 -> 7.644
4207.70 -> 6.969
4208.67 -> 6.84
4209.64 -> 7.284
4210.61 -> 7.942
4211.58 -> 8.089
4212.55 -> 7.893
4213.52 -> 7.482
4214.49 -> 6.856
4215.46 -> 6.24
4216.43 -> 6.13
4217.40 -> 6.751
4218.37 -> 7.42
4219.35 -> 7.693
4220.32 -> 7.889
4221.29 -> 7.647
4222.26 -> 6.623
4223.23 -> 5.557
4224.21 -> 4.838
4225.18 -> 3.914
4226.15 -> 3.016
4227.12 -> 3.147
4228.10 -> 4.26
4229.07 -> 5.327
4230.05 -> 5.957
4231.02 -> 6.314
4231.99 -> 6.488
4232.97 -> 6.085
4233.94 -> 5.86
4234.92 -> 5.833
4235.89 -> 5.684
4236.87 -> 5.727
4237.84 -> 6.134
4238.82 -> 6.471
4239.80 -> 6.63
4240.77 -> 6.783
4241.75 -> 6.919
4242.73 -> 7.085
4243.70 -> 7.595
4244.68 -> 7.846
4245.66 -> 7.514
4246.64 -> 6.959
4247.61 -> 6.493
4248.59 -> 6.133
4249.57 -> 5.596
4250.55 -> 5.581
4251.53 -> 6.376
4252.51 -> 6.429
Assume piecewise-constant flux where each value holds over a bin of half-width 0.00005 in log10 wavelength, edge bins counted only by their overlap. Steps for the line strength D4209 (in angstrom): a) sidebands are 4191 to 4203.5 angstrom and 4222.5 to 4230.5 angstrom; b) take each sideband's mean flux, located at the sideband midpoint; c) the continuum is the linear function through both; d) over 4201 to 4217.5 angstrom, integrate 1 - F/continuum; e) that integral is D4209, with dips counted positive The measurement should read -4.5 angstrom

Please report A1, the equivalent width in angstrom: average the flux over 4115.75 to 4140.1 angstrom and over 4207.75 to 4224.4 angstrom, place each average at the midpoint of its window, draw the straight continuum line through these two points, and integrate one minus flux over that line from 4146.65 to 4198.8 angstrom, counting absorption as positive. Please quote 2.5 angstrom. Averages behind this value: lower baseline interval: 6.88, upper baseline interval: 7.04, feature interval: 6.63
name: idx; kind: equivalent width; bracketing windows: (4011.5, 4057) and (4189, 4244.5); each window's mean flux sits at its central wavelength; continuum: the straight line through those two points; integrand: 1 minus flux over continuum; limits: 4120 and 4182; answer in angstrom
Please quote -3.9 angstrom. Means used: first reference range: 6.2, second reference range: 6.39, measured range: 6.72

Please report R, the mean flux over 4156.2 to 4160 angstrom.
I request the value 6.4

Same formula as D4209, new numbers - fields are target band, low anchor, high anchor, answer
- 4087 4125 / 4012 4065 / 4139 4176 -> -3.8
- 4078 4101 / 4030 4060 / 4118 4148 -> -3.0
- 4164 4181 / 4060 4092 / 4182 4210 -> -1.8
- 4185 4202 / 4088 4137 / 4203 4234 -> 1.8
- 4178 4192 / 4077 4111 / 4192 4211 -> 1.3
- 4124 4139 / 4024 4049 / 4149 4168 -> 0.2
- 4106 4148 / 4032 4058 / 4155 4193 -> -2.4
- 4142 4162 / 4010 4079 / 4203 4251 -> 0.1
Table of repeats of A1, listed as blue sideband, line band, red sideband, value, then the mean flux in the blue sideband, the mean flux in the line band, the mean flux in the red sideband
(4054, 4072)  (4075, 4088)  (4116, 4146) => -2.1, 5.54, 6.76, 6.6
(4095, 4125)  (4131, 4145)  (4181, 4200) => 1.4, 6.92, 5.95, 6.1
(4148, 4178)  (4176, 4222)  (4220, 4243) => -3.0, 6.87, 6.7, 5.82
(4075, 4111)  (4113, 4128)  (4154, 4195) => -1.8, 6.71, 7.5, 6.68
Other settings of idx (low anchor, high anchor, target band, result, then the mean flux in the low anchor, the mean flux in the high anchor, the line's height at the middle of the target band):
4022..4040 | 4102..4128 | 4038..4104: 2.97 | 6.22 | 6.99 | 6.59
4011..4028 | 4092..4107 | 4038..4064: 1.95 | 6.53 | 6.48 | 6.51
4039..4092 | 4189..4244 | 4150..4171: -1.84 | 6.22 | 6.38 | 6.32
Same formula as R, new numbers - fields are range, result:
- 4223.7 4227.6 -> 3.74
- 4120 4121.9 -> 6.94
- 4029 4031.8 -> 5.09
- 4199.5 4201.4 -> 5.7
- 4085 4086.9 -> 7.67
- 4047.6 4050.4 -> 6.9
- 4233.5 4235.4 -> 5.83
